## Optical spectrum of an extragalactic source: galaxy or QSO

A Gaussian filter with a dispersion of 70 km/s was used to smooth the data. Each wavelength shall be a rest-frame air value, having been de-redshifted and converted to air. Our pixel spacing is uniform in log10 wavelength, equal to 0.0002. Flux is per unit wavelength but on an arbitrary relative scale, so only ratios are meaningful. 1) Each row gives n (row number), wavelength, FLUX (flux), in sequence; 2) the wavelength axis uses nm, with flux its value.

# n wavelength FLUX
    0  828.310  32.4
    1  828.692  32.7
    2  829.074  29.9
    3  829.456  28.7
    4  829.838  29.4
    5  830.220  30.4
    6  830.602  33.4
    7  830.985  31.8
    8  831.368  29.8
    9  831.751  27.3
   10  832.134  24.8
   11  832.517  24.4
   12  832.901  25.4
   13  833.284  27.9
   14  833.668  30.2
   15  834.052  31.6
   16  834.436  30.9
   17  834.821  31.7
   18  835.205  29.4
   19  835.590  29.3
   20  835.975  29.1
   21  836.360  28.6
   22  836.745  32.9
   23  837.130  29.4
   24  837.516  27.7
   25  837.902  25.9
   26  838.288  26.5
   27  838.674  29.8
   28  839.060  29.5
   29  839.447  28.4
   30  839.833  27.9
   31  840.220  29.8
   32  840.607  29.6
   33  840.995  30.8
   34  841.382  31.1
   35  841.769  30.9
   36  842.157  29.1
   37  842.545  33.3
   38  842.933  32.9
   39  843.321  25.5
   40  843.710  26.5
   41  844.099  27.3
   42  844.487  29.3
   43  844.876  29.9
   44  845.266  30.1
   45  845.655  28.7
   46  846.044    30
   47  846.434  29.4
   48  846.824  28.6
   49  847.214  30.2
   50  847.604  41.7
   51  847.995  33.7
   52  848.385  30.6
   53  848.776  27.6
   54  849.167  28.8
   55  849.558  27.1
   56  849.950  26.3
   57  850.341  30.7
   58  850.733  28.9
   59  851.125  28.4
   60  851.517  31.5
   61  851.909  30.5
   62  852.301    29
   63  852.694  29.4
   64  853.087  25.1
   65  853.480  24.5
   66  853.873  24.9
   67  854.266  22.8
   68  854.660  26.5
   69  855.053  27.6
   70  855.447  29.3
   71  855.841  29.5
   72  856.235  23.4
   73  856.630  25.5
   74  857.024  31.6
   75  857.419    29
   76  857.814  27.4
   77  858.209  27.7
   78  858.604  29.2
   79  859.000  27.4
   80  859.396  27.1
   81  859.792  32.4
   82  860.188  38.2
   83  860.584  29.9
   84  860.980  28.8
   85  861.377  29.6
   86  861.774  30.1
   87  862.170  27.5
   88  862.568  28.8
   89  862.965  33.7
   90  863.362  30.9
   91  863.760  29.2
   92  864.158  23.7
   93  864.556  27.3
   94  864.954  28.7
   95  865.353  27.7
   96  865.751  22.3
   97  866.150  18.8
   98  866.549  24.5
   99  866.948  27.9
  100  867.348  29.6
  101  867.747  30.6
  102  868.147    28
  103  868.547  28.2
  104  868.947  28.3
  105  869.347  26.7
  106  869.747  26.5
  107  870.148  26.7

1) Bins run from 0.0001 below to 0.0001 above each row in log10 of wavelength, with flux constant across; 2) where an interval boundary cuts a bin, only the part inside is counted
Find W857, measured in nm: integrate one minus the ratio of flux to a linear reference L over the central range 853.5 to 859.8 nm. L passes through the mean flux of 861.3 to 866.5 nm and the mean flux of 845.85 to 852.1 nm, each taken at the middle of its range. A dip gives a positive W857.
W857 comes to 0.311 nm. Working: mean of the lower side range 30.2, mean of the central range 27.4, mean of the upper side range 27.4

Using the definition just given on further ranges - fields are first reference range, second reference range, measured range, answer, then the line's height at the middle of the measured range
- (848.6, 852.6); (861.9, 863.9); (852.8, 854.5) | 0.265 nm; 29.2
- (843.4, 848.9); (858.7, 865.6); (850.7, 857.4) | 0.506 nm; 29.8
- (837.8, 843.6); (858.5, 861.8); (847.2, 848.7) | -0.214 nm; 29.8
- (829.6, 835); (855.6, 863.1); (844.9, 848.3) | -0.256 nm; 29.2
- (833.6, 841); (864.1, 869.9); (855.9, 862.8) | -0.431 nm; 27.4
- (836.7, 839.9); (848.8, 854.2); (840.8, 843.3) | -0.229 nm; 28.3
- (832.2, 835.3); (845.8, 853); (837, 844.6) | 0.074 nm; 29.3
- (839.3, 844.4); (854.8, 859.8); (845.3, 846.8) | -0.014 nm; 29.1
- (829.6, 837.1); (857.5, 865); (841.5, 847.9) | -0.198 nm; 29.4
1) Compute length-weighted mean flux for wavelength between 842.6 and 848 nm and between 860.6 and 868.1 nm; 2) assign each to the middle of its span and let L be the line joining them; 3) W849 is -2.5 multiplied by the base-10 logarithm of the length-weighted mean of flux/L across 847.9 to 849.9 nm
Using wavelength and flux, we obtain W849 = 0.02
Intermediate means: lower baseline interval 30.2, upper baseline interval 27.8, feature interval 29.1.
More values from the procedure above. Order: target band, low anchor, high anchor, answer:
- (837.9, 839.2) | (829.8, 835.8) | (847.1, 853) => 0.05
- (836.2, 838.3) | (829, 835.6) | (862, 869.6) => 0.01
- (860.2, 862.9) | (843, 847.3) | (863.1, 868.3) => -0.10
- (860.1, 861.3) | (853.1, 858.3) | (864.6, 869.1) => -0.17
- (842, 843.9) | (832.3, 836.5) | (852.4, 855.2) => -0.07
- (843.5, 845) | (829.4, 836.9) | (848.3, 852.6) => 0.04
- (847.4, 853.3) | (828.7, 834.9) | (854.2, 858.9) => -0.07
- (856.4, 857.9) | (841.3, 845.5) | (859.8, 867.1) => 0.01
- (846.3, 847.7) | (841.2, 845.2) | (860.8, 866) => -0.09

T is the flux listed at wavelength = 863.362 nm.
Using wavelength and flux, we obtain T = 30.9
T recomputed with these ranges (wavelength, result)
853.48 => 24.5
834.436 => 30.9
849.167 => 28.8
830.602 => 33.4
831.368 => 29.8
